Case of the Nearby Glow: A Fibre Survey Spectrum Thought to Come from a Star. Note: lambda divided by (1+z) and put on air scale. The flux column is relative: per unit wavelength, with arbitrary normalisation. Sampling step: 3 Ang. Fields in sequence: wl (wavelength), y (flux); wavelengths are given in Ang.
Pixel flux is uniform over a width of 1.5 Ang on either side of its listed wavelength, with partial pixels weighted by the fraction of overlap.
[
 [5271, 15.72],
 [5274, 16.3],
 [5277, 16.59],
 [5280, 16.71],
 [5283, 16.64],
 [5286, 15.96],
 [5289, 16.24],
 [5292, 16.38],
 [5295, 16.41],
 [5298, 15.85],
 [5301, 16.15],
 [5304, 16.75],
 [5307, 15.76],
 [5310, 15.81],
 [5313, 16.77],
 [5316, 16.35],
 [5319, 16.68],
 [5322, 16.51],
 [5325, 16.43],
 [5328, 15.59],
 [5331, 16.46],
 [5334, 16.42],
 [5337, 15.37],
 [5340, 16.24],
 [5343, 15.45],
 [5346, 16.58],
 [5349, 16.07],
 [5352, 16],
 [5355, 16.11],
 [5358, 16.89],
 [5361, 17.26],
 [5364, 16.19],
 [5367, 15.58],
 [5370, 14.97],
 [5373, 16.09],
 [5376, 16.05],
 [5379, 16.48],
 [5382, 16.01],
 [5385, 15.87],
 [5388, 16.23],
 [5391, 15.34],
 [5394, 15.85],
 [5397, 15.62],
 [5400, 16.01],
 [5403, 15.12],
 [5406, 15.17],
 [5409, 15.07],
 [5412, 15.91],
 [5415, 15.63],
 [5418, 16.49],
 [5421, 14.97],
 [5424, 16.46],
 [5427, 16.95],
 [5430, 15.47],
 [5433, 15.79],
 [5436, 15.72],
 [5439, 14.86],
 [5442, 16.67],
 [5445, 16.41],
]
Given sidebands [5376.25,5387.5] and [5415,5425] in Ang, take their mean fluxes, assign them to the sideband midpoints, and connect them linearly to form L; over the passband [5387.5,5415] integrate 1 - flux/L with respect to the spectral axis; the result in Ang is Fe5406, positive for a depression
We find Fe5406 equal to 0.8 Ang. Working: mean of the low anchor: 16.1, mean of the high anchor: 15.9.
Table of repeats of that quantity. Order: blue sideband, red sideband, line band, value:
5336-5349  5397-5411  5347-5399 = -1.2 Ang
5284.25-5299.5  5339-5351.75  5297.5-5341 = -0.3 Ang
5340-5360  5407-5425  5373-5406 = 0.2 Ang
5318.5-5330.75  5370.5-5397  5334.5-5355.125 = 0.2 Ang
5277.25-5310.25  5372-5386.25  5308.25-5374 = 0.0 Ang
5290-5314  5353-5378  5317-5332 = -0.1 Ang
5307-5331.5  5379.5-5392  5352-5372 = -0.1 Ang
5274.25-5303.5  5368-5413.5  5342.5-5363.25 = -0.6 Ang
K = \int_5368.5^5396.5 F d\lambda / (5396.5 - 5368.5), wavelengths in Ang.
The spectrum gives 15.9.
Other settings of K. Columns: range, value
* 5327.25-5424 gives 15.9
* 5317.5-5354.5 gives 16.1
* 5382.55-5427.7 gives 15.8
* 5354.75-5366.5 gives 16.6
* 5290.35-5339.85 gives 16.2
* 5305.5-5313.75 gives 16.1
